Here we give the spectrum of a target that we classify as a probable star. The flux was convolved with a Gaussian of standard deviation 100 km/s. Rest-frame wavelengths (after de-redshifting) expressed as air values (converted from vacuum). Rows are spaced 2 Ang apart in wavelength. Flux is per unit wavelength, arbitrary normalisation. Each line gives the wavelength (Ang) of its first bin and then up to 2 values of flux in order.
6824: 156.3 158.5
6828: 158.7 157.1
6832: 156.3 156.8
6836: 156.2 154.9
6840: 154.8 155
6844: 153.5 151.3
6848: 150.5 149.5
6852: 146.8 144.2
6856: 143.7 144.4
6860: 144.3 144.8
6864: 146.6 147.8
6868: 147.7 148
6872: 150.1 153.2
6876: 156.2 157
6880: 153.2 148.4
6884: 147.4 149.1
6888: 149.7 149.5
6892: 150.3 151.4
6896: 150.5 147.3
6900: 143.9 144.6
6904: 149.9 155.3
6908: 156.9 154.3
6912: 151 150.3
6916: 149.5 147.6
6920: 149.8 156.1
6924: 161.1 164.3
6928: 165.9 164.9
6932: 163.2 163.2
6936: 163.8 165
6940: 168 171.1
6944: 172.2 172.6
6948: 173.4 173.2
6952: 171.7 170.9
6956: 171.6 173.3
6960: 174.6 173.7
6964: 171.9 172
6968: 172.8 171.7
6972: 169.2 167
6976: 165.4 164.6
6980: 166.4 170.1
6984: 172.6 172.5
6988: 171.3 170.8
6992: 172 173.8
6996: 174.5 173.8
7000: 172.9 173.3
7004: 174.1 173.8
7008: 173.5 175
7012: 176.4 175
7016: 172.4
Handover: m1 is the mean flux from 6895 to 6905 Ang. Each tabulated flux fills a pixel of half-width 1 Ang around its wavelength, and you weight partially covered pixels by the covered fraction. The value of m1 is 147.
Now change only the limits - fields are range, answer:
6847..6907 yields 149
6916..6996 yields 168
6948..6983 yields 171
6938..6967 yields 172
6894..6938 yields 155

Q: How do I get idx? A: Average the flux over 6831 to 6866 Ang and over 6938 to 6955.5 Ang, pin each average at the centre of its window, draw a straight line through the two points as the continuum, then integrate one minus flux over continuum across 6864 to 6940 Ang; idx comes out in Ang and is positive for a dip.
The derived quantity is 3.8 Ang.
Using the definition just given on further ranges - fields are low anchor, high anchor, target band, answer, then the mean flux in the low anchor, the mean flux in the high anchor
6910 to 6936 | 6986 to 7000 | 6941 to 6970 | -1.4 Ang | 157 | 173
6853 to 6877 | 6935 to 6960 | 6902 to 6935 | 1.3 Ang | 148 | 171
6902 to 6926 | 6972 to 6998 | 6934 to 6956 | -1.3 Ang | 153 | 170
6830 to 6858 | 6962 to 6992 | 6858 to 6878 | 0.8 Ang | 152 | 170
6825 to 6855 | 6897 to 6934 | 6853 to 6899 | 1.5 Ang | 154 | 154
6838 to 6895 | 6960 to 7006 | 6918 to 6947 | -0.3 Ang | 150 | 171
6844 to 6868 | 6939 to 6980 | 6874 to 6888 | 0.1 Ang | 147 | 171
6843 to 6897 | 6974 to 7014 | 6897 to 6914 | 0.6 Ang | 149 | 172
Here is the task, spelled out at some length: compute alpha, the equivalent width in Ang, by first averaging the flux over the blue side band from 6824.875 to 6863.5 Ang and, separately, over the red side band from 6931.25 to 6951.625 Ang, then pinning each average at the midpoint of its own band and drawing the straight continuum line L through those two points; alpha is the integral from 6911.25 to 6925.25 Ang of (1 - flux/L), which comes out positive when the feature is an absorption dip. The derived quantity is 1.0 Ang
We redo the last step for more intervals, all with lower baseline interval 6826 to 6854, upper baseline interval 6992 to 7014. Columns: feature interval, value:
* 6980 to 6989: 0.0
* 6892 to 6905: 1.0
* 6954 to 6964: -0.3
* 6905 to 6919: 0.9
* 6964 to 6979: 0.1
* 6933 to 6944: 0.0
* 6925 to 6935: 0.0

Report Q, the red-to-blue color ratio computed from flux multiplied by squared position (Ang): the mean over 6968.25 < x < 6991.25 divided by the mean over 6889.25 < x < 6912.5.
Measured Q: 1.2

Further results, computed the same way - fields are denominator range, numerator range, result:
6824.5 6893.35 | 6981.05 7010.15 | 1.19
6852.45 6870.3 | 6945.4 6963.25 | 1.22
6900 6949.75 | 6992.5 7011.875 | 1.11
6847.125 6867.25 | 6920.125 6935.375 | 1.13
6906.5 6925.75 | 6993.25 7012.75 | 1.16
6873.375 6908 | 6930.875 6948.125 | 1.13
